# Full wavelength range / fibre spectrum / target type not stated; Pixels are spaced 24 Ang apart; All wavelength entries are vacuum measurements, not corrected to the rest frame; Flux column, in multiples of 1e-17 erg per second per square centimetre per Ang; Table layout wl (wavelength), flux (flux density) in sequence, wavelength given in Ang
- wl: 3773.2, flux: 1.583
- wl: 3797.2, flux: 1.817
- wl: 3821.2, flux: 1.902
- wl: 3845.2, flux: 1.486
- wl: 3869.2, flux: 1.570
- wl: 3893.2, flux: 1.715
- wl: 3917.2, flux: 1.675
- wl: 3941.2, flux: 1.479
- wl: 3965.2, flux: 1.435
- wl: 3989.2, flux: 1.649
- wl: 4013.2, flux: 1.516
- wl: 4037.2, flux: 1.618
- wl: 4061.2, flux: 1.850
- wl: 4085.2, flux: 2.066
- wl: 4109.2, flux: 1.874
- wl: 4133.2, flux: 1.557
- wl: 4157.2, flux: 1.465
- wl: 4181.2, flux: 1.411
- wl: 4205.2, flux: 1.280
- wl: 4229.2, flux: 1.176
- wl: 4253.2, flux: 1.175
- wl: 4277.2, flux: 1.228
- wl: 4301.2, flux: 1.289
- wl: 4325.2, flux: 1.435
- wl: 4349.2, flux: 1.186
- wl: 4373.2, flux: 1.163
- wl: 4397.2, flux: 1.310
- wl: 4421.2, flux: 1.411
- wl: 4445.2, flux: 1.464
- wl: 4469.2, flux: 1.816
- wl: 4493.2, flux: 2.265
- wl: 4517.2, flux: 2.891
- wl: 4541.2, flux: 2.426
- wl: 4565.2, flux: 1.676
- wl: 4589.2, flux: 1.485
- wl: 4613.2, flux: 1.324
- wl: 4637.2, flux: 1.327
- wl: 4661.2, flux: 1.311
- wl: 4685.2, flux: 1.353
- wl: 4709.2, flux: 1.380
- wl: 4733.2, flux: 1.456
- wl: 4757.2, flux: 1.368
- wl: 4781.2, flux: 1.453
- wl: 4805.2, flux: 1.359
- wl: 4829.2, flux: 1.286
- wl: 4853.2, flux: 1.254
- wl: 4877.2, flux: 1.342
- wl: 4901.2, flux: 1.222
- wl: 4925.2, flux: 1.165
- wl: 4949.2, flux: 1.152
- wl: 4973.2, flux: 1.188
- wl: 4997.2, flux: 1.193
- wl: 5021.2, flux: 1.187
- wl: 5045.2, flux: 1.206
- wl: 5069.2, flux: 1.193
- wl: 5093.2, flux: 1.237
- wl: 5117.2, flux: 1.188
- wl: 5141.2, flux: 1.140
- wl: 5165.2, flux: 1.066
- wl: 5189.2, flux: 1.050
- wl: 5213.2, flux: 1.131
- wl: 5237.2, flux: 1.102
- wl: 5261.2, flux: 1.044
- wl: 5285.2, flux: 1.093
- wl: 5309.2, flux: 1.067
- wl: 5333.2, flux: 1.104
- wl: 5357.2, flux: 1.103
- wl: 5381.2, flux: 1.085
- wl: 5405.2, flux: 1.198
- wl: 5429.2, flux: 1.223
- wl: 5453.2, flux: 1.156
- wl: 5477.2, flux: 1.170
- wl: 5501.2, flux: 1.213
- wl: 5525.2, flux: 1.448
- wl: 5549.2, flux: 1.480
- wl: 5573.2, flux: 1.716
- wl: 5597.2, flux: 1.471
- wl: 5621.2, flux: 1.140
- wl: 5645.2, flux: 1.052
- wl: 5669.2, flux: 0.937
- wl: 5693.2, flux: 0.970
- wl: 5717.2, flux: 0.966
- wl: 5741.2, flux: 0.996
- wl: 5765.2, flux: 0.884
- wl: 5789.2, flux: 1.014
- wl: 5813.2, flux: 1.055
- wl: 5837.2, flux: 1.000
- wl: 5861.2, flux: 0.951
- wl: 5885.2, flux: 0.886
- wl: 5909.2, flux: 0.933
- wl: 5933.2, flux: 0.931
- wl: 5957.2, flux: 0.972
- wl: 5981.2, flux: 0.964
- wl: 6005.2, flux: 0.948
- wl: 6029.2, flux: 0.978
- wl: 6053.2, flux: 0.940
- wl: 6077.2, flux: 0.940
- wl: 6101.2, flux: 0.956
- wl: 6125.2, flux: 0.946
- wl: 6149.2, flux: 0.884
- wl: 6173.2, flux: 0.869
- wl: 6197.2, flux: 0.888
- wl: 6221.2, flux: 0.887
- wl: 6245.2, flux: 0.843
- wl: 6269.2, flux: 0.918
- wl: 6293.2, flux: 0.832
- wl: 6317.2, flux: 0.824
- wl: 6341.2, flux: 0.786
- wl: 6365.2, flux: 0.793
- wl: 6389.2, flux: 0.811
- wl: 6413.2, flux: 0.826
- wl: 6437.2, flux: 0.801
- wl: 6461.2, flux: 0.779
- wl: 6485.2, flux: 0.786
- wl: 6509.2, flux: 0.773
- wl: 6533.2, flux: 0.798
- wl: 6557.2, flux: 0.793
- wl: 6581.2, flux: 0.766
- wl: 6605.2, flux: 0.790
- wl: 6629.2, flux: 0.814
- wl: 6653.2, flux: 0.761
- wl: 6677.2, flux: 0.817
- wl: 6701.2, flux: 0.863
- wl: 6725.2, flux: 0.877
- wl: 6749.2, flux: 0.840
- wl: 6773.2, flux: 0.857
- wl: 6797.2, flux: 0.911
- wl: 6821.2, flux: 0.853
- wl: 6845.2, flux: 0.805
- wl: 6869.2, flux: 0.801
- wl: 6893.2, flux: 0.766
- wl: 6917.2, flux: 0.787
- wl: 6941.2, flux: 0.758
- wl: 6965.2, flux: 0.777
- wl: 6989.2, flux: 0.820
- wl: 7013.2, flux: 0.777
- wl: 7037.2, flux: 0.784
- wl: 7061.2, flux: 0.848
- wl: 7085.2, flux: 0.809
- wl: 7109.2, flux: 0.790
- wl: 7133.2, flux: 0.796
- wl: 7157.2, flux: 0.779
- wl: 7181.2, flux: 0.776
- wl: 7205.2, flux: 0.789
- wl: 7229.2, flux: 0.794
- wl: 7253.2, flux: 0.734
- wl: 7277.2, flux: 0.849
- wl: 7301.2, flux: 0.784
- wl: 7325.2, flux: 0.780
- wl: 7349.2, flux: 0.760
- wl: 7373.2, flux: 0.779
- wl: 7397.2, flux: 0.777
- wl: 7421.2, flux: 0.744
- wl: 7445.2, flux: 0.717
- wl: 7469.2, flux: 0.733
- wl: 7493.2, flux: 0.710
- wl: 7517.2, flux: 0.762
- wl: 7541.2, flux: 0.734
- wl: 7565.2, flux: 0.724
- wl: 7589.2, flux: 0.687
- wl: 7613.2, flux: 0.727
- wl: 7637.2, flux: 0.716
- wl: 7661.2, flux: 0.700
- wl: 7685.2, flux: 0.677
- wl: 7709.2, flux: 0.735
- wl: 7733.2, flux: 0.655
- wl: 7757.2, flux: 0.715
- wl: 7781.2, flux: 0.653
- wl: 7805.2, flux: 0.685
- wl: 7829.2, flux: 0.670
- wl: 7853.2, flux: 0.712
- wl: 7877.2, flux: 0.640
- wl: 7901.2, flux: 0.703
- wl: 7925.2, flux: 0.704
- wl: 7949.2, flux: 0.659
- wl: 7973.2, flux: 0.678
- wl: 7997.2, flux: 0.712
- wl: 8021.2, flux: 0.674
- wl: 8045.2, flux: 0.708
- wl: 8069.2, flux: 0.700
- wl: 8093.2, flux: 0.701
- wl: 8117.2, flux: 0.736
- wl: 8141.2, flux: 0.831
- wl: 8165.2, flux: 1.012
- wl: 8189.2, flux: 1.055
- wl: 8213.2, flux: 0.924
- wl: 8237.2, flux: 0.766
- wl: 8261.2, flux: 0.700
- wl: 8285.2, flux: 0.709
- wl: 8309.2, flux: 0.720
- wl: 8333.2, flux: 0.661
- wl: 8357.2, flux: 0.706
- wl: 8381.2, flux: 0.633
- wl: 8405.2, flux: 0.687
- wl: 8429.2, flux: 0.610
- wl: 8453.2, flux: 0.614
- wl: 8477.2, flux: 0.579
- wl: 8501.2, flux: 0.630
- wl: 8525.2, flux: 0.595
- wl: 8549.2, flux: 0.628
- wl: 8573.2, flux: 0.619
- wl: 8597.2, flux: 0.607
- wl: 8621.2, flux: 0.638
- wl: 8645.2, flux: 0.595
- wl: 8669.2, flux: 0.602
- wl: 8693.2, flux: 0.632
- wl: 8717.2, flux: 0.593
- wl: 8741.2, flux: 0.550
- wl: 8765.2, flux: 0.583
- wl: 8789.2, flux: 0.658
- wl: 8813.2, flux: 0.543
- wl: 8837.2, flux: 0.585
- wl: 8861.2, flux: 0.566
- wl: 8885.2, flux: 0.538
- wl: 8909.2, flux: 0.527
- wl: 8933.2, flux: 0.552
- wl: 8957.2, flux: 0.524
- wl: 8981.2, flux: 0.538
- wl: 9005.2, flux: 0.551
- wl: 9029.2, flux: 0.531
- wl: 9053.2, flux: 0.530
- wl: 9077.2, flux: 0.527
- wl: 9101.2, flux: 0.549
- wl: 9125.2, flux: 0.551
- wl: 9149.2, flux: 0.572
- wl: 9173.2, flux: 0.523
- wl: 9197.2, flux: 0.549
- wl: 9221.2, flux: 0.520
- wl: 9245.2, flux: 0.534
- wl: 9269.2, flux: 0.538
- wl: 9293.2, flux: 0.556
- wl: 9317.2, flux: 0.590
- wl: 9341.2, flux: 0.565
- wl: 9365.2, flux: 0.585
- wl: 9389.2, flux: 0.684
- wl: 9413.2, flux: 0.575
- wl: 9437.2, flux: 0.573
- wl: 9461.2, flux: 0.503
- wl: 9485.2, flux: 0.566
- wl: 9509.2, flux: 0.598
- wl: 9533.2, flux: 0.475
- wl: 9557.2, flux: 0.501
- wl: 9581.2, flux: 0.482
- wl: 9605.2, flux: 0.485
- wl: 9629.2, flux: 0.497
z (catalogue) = 1.922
